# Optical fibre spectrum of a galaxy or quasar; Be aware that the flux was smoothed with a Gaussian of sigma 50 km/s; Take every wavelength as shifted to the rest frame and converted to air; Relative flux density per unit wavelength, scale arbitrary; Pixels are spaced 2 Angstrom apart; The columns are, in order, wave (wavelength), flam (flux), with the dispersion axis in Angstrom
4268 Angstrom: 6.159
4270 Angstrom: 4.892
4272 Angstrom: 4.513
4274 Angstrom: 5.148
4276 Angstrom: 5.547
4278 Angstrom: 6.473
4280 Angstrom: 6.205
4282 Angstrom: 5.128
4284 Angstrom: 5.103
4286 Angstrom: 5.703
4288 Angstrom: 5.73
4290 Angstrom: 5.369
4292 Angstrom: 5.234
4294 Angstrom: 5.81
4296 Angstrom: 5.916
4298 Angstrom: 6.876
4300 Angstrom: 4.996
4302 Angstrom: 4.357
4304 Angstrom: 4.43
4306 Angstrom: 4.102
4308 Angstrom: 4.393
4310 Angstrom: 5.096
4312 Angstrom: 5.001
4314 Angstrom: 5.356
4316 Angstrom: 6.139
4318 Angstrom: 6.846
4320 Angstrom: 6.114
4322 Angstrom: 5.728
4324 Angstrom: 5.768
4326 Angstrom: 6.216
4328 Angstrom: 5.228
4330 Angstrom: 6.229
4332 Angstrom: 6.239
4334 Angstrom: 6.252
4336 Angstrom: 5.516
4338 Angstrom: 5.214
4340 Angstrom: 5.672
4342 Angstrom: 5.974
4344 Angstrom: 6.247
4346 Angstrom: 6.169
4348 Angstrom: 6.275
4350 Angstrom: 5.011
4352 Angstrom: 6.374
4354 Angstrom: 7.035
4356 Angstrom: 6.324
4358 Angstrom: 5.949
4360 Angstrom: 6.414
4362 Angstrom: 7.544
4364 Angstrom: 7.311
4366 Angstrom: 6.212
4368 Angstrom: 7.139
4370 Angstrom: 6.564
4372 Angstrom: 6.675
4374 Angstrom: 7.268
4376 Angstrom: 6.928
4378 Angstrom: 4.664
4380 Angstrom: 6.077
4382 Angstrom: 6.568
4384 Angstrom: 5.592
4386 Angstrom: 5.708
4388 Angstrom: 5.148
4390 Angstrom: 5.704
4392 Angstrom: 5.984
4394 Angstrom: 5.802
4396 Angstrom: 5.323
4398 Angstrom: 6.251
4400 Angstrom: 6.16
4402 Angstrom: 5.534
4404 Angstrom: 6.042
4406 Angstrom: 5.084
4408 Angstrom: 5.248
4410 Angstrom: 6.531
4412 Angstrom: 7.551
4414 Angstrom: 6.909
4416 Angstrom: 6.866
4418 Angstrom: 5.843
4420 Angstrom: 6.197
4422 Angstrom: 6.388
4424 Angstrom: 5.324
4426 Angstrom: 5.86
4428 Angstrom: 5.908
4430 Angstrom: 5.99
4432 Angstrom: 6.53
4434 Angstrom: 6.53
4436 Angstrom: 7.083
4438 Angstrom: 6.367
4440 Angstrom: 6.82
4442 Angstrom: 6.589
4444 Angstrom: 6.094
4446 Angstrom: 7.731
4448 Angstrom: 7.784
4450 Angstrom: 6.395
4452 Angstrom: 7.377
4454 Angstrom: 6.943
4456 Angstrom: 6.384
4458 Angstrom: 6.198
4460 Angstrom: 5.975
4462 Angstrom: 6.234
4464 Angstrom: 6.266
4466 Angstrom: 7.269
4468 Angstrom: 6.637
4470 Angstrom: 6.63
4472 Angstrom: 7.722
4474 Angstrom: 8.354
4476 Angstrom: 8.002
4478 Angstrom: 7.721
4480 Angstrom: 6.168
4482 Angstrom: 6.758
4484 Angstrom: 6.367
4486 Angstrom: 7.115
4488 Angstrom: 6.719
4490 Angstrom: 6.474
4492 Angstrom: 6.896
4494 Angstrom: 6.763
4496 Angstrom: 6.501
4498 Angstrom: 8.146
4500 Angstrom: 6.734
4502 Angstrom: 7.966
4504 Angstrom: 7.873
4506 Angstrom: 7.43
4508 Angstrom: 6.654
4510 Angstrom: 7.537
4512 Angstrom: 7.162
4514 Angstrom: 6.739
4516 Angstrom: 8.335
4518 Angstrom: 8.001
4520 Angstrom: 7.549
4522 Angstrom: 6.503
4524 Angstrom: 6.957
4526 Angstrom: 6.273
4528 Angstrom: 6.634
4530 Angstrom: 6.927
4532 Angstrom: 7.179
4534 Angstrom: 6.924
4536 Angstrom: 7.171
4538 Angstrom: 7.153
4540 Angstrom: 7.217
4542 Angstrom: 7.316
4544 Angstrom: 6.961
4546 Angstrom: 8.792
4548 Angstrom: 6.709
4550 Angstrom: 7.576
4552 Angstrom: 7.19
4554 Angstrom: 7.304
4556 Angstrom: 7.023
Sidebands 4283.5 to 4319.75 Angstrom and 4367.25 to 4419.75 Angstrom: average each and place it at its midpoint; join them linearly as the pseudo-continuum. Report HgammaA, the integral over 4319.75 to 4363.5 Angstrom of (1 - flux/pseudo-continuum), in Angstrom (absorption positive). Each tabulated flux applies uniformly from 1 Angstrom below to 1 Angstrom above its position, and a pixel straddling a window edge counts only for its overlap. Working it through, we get -2.90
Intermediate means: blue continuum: 5.38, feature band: 6.08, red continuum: 6.12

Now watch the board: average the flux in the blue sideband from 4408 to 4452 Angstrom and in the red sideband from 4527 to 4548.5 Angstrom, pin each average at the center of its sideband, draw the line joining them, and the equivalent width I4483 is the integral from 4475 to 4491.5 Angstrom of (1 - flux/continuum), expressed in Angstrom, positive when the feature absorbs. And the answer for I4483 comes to -0.1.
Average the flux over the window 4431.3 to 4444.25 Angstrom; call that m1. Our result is 6.6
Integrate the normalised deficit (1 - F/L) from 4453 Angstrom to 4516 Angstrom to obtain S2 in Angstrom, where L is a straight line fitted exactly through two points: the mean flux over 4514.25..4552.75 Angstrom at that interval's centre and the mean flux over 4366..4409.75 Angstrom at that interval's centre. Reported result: -1.78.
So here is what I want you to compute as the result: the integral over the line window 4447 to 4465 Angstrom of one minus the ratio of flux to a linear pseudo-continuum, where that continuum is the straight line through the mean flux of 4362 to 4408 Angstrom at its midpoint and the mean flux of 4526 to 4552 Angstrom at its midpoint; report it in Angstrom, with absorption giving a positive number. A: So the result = -0.1 Angstrom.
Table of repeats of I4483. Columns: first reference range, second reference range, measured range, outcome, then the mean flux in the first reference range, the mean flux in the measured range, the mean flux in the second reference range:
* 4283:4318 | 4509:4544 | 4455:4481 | -0.8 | 5.32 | 6.89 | 7.15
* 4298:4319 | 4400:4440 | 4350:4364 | -2.3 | 5.16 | 6.54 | 6.21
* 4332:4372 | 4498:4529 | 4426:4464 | 1.5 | 6.28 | 6.58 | 7.25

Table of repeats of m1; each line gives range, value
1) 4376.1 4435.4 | 6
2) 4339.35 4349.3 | 6.05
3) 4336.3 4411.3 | 6.1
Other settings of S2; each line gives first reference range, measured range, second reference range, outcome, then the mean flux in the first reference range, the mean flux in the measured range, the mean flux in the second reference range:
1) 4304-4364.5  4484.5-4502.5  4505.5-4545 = -0.2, 5.89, 6.99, 7.13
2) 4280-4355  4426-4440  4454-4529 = 0.4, 5.65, 6.39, 7.02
